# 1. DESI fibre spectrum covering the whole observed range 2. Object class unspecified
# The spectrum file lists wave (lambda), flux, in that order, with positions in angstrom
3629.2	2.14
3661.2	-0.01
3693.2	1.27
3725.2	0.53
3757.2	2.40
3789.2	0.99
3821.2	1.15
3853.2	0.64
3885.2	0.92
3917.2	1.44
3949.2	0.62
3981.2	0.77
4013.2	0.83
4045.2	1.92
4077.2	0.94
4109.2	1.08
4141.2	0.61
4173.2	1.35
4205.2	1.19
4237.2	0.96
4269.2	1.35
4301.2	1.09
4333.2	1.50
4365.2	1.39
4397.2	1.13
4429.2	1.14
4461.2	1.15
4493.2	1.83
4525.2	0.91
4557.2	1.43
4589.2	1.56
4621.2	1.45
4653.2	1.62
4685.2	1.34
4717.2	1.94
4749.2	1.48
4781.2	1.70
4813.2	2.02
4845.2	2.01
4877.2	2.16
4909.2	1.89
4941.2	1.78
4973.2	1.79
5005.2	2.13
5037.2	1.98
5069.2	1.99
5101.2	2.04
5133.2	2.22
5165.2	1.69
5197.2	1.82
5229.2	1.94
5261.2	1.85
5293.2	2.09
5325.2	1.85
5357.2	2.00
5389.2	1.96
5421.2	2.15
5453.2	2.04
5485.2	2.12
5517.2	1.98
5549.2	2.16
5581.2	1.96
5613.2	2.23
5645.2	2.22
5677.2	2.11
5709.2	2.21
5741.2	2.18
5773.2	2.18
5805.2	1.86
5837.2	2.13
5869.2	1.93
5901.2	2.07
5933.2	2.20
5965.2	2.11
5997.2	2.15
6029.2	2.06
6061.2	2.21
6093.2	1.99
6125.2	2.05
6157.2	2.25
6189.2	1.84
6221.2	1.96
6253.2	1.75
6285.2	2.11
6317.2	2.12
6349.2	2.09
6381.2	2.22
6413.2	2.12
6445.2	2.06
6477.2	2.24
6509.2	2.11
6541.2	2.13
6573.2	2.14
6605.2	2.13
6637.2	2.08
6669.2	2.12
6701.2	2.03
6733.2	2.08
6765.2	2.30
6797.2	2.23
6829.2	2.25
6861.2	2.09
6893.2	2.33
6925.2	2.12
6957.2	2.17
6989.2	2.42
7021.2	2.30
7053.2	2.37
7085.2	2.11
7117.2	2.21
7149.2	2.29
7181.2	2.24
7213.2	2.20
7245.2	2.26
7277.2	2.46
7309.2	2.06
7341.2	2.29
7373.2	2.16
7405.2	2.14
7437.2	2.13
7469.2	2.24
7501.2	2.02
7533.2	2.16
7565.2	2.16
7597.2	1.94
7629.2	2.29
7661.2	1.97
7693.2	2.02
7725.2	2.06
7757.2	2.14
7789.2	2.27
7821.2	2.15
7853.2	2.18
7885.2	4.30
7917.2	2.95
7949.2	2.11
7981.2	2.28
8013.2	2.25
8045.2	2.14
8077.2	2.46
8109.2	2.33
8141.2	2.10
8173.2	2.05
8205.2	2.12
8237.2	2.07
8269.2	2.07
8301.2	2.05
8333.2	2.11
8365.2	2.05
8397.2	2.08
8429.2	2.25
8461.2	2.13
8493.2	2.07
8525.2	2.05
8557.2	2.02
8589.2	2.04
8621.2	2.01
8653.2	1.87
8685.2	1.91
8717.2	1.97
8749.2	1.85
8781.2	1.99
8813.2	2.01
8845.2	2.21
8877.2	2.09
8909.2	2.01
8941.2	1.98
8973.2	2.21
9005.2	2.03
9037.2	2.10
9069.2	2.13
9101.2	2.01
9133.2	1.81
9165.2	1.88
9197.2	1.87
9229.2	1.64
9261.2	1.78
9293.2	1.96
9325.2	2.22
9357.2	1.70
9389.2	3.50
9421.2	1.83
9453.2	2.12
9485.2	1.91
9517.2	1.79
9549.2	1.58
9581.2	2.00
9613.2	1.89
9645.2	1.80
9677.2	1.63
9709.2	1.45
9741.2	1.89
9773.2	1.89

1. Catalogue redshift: 0.20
